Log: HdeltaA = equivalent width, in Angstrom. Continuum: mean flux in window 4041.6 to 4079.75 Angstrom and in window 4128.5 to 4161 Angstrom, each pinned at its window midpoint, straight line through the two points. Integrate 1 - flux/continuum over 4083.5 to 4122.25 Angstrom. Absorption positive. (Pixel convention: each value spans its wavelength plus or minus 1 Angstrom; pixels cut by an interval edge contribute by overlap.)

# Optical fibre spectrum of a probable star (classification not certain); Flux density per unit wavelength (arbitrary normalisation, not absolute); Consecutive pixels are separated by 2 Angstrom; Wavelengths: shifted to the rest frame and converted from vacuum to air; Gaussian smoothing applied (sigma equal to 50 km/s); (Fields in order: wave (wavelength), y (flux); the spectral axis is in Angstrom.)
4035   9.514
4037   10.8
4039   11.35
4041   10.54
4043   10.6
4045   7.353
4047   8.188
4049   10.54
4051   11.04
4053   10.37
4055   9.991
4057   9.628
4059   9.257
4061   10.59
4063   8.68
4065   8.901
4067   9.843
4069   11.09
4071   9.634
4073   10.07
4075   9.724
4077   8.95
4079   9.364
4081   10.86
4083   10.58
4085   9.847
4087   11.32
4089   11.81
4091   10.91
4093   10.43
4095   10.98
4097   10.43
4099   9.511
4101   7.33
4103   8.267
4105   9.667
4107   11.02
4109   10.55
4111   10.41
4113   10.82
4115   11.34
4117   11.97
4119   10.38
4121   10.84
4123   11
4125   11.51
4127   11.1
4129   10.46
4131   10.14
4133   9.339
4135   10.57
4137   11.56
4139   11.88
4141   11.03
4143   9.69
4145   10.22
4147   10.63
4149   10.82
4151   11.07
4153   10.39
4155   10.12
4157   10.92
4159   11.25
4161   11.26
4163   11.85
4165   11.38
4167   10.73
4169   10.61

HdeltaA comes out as -0.9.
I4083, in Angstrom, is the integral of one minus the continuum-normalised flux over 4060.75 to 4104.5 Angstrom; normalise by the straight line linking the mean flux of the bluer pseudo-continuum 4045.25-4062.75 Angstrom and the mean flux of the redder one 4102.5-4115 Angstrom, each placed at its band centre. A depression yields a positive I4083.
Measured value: 0.4 Angstrom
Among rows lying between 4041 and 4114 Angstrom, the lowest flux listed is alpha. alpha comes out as 7.33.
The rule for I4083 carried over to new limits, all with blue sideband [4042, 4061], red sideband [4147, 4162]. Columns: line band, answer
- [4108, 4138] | -0.92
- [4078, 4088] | -0.34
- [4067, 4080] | 0.18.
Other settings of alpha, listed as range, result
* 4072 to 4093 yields 8.95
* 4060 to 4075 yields 8.68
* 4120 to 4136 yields 9.339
